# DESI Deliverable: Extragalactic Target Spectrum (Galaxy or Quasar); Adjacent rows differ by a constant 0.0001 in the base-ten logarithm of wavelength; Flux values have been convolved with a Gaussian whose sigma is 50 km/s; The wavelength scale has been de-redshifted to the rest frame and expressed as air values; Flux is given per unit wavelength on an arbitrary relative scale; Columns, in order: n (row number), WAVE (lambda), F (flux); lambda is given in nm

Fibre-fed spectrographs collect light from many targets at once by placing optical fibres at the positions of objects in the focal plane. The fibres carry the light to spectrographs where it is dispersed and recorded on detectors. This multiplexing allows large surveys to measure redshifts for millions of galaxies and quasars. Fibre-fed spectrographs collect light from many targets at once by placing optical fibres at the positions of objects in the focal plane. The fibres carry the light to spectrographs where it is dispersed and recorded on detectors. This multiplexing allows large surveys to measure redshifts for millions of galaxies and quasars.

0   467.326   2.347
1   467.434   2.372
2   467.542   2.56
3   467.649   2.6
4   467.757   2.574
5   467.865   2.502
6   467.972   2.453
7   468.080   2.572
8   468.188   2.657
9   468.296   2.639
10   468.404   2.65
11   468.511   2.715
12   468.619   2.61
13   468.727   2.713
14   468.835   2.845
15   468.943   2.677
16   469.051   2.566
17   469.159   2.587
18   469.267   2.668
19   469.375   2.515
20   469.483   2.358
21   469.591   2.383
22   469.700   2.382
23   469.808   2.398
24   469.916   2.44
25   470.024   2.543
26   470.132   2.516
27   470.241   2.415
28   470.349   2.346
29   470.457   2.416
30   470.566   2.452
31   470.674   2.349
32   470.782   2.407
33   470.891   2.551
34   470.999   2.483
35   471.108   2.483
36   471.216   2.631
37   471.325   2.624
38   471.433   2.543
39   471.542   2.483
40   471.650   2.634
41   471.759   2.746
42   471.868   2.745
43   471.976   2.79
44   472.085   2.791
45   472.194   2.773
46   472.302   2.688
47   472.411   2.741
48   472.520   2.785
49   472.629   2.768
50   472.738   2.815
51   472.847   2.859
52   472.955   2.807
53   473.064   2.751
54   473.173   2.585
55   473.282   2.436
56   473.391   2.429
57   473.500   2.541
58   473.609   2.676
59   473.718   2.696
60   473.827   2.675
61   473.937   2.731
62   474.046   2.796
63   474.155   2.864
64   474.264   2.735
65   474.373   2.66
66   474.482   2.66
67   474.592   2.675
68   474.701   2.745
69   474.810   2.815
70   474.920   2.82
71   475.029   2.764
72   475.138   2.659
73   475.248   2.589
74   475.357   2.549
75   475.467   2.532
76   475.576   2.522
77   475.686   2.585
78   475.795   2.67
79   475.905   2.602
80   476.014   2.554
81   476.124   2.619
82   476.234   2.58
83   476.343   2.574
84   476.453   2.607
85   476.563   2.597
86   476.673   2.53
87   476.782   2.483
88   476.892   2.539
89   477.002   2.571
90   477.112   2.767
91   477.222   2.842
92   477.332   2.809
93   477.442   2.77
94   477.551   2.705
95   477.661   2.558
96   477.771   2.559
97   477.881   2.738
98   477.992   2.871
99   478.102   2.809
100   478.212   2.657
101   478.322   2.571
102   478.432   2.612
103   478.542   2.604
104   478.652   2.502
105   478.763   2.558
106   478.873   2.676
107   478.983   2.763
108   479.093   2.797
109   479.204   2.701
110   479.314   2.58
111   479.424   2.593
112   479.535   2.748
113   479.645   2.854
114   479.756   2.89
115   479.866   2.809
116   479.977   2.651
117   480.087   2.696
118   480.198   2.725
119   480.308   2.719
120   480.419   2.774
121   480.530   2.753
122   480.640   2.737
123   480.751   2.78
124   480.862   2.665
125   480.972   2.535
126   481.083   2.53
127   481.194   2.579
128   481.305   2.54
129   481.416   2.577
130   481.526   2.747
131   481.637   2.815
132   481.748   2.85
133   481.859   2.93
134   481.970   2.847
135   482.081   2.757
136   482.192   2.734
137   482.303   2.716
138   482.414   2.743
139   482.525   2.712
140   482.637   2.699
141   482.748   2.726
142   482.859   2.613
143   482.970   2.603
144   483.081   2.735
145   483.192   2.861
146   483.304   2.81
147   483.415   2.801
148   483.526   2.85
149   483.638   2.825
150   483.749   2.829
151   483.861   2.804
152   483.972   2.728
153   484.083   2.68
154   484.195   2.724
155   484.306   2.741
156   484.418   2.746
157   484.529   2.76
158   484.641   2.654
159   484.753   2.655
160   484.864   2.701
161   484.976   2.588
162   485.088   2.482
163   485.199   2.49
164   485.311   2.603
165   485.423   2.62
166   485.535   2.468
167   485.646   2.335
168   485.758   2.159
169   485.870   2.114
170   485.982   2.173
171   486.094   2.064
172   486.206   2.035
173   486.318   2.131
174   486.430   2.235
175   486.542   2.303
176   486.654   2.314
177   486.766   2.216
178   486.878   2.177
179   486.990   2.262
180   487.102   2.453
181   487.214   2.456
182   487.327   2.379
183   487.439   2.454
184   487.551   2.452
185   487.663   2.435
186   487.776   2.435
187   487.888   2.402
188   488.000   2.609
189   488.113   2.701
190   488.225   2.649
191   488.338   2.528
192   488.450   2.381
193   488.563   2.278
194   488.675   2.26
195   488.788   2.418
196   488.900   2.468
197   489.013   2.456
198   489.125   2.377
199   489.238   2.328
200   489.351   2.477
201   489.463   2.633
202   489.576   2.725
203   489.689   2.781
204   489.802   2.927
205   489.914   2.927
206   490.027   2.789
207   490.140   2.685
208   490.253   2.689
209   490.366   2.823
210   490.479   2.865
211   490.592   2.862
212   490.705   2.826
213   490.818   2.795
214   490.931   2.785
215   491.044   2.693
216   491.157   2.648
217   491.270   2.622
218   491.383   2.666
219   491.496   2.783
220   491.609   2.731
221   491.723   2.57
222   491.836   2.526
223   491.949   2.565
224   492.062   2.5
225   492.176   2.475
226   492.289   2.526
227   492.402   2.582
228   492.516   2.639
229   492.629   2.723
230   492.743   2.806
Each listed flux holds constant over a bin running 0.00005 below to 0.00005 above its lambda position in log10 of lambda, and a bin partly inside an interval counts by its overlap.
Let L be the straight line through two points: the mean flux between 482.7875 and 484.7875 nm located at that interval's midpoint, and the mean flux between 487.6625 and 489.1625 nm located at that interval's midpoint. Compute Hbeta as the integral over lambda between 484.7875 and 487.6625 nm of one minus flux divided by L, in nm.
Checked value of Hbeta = 0.27 nm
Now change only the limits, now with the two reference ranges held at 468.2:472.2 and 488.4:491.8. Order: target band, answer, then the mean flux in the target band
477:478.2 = -0.065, 2.73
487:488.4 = 0.077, 2.49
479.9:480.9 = -0.047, 2.72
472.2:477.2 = -0.156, 2.66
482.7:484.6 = -0.100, 2.75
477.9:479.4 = -0.042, 2.67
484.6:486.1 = 0.101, 2.45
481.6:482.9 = -0.076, 2.76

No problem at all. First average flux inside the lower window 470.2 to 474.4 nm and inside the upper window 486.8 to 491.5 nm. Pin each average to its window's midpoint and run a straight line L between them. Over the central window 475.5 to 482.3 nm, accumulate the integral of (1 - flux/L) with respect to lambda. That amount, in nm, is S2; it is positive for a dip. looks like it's -0.17 nm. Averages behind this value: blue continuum 2.63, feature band 2.68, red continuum 2.58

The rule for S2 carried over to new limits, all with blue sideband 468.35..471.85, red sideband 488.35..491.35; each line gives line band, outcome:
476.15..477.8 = -0.04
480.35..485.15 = -0.22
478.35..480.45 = -0.09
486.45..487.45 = 0.11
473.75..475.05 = -0.09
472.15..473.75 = -0.09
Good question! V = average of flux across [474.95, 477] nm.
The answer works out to 2.59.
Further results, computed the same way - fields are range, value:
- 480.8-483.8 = 2.73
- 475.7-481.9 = 2.68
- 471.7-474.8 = 2.71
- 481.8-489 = 2.54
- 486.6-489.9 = 2.47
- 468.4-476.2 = 2.62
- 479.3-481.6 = 2.69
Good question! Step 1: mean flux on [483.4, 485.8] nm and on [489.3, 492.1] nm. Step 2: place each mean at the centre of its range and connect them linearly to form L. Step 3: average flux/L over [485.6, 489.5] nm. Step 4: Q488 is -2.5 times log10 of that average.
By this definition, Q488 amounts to 0.14 mag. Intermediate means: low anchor 2.65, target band 2.36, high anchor 2.72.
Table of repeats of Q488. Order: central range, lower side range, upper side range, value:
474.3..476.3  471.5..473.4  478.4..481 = 0.02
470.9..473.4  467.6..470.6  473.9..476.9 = -0.03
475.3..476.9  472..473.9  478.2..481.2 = 0.05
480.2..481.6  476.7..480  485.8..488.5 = -0.03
